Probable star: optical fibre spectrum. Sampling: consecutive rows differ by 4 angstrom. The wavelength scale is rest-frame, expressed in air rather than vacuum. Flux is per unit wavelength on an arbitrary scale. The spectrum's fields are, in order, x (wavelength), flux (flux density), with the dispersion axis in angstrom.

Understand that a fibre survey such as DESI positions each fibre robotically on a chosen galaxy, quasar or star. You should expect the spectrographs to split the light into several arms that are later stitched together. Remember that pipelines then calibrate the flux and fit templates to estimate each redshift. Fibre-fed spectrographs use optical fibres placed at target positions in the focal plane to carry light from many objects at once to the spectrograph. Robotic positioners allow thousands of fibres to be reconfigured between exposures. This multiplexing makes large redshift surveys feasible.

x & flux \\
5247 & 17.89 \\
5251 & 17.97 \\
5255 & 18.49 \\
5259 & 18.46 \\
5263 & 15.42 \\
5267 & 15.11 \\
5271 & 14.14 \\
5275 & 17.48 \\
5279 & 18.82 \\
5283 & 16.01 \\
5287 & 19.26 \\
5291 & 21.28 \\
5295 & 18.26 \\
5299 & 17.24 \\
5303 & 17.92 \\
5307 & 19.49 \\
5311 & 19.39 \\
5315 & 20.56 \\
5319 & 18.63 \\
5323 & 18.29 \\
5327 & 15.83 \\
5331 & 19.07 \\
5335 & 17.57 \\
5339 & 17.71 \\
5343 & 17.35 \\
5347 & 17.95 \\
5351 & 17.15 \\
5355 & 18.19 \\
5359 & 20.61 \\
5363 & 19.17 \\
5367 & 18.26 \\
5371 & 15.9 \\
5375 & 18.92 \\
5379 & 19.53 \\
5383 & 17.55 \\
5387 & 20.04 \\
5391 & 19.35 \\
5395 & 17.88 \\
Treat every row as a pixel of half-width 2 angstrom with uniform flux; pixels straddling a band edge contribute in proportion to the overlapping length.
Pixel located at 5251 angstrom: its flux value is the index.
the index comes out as 17.97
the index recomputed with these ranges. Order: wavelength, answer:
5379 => 19.53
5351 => 17.15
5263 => 15.42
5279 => 18.82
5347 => 17.95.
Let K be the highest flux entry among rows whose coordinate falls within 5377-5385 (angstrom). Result 19.53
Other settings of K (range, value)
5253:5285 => 18.82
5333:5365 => 20.61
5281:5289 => 19.26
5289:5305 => 21.28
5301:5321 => 20.56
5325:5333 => 19.07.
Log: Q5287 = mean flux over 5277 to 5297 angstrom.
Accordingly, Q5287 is 18.7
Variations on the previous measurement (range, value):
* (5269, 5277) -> 15.8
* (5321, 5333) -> 17.7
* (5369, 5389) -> 18.4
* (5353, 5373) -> 18.4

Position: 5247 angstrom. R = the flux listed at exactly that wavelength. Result 17.89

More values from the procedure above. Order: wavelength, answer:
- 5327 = 15.83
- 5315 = 20.56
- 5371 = 15.9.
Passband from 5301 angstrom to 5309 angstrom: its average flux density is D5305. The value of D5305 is 18.7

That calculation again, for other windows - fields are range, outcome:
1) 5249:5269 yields 17.1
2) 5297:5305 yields 17.6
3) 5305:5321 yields 19.5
